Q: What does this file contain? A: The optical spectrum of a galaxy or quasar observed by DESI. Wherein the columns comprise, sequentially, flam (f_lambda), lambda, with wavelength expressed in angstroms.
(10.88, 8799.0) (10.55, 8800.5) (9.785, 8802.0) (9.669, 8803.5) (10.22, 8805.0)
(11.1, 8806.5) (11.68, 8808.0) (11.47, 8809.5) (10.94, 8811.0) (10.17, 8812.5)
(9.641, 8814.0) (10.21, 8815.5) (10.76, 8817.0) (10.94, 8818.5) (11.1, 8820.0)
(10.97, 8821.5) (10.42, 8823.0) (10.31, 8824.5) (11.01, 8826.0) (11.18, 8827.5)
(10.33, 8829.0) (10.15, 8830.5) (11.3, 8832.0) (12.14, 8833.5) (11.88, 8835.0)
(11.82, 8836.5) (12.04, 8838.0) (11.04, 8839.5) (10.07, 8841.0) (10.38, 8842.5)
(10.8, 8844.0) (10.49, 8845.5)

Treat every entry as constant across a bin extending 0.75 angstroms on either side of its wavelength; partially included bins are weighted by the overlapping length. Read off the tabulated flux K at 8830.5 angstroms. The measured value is 10.15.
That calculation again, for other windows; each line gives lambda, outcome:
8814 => 9.641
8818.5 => 10.94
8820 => 11.1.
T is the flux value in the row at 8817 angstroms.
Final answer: 10.76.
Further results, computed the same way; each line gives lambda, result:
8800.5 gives 10.55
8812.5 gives 10.17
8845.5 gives 10.49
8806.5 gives 11.1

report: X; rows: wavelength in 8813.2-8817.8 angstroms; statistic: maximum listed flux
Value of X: 10.76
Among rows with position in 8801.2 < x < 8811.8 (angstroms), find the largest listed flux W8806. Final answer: 11.68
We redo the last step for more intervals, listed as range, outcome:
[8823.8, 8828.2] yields 11.18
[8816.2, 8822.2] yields 11.1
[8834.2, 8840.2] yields 12.04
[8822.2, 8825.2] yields 10.42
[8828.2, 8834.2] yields 12.14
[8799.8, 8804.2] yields 10.55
